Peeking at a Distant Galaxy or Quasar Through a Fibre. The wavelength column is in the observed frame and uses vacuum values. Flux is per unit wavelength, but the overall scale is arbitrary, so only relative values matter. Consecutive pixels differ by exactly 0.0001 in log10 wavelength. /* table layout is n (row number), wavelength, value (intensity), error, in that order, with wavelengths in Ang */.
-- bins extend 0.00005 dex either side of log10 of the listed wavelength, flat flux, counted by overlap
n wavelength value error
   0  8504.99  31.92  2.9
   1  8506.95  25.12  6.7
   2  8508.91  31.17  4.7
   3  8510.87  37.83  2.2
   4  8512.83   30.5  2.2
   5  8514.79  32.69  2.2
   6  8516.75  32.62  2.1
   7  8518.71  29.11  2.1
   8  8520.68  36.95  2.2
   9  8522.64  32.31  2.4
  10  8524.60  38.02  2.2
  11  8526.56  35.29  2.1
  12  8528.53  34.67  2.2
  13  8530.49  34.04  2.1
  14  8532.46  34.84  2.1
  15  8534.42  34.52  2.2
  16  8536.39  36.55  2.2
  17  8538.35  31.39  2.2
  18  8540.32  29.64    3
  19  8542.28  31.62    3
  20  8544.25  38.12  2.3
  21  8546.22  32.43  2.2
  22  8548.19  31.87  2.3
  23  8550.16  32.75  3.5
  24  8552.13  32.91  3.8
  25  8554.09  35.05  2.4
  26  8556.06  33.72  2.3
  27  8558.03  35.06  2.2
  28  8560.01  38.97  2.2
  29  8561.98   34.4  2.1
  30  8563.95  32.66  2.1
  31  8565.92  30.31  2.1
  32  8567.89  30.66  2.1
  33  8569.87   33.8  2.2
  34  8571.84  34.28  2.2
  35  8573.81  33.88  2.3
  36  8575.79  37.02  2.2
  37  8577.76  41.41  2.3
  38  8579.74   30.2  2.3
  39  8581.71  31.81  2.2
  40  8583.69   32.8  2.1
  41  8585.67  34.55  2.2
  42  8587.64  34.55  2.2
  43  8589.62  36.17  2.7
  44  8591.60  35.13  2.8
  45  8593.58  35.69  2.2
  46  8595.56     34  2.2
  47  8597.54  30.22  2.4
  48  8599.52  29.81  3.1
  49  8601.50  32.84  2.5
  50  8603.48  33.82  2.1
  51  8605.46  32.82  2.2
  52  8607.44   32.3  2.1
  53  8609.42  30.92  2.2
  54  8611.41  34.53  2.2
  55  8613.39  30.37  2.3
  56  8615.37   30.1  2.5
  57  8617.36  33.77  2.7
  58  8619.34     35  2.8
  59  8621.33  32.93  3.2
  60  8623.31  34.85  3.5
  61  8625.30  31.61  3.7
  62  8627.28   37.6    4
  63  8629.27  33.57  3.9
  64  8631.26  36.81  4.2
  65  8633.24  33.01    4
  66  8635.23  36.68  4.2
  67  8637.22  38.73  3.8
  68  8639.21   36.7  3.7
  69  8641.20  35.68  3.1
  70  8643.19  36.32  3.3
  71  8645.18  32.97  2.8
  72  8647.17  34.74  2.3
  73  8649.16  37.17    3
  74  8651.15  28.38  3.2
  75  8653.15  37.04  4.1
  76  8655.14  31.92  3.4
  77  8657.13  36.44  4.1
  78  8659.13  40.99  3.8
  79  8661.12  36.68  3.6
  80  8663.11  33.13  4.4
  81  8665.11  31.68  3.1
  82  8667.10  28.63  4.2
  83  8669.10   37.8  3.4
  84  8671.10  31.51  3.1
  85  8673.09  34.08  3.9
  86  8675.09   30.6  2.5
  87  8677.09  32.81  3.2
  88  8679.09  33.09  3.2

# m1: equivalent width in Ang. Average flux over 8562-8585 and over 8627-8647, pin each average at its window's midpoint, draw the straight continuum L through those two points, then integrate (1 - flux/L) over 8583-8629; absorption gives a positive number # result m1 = 1.76 Ang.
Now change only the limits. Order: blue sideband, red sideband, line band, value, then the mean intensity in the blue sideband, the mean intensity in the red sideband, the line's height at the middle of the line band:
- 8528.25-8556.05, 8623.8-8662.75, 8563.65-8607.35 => 1.0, 33.6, 35.4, 34.4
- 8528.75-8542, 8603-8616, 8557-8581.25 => -1.1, 33.5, 32.1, 32.9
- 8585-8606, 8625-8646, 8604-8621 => 0.9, 33.6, 35.6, 34.4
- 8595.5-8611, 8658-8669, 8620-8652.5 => -1.4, 32.1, 34.5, 33.4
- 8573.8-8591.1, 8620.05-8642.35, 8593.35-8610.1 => 1.2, 34.8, 35.3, 35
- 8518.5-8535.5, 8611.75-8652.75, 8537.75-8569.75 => 1.2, 34.7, 34.4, 34.6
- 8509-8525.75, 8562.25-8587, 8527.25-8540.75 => -0.1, 33.6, 33.7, 33.6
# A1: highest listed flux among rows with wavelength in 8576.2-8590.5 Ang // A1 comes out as 41.41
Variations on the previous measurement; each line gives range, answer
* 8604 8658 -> 38.73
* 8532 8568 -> 38.97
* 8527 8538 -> 36.55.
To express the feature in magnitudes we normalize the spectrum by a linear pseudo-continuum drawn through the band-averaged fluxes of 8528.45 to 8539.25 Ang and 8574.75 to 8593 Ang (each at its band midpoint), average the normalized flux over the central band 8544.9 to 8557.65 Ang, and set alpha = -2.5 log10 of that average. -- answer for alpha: 0.037 mag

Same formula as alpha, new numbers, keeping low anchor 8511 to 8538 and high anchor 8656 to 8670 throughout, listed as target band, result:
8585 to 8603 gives 0.03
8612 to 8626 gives 0.06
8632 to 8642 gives -0.04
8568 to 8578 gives -0.03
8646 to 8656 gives 0.03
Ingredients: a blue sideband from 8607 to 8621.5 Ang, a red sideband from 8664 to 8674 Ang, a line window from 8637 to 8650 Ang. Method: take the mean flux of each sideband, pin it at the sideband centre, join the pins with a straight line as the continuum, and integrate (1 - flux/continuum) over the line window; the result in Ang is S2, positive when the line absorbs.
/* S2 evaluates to -1.3 Ang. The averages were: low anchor 32.5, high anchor 32.7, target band 35.9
